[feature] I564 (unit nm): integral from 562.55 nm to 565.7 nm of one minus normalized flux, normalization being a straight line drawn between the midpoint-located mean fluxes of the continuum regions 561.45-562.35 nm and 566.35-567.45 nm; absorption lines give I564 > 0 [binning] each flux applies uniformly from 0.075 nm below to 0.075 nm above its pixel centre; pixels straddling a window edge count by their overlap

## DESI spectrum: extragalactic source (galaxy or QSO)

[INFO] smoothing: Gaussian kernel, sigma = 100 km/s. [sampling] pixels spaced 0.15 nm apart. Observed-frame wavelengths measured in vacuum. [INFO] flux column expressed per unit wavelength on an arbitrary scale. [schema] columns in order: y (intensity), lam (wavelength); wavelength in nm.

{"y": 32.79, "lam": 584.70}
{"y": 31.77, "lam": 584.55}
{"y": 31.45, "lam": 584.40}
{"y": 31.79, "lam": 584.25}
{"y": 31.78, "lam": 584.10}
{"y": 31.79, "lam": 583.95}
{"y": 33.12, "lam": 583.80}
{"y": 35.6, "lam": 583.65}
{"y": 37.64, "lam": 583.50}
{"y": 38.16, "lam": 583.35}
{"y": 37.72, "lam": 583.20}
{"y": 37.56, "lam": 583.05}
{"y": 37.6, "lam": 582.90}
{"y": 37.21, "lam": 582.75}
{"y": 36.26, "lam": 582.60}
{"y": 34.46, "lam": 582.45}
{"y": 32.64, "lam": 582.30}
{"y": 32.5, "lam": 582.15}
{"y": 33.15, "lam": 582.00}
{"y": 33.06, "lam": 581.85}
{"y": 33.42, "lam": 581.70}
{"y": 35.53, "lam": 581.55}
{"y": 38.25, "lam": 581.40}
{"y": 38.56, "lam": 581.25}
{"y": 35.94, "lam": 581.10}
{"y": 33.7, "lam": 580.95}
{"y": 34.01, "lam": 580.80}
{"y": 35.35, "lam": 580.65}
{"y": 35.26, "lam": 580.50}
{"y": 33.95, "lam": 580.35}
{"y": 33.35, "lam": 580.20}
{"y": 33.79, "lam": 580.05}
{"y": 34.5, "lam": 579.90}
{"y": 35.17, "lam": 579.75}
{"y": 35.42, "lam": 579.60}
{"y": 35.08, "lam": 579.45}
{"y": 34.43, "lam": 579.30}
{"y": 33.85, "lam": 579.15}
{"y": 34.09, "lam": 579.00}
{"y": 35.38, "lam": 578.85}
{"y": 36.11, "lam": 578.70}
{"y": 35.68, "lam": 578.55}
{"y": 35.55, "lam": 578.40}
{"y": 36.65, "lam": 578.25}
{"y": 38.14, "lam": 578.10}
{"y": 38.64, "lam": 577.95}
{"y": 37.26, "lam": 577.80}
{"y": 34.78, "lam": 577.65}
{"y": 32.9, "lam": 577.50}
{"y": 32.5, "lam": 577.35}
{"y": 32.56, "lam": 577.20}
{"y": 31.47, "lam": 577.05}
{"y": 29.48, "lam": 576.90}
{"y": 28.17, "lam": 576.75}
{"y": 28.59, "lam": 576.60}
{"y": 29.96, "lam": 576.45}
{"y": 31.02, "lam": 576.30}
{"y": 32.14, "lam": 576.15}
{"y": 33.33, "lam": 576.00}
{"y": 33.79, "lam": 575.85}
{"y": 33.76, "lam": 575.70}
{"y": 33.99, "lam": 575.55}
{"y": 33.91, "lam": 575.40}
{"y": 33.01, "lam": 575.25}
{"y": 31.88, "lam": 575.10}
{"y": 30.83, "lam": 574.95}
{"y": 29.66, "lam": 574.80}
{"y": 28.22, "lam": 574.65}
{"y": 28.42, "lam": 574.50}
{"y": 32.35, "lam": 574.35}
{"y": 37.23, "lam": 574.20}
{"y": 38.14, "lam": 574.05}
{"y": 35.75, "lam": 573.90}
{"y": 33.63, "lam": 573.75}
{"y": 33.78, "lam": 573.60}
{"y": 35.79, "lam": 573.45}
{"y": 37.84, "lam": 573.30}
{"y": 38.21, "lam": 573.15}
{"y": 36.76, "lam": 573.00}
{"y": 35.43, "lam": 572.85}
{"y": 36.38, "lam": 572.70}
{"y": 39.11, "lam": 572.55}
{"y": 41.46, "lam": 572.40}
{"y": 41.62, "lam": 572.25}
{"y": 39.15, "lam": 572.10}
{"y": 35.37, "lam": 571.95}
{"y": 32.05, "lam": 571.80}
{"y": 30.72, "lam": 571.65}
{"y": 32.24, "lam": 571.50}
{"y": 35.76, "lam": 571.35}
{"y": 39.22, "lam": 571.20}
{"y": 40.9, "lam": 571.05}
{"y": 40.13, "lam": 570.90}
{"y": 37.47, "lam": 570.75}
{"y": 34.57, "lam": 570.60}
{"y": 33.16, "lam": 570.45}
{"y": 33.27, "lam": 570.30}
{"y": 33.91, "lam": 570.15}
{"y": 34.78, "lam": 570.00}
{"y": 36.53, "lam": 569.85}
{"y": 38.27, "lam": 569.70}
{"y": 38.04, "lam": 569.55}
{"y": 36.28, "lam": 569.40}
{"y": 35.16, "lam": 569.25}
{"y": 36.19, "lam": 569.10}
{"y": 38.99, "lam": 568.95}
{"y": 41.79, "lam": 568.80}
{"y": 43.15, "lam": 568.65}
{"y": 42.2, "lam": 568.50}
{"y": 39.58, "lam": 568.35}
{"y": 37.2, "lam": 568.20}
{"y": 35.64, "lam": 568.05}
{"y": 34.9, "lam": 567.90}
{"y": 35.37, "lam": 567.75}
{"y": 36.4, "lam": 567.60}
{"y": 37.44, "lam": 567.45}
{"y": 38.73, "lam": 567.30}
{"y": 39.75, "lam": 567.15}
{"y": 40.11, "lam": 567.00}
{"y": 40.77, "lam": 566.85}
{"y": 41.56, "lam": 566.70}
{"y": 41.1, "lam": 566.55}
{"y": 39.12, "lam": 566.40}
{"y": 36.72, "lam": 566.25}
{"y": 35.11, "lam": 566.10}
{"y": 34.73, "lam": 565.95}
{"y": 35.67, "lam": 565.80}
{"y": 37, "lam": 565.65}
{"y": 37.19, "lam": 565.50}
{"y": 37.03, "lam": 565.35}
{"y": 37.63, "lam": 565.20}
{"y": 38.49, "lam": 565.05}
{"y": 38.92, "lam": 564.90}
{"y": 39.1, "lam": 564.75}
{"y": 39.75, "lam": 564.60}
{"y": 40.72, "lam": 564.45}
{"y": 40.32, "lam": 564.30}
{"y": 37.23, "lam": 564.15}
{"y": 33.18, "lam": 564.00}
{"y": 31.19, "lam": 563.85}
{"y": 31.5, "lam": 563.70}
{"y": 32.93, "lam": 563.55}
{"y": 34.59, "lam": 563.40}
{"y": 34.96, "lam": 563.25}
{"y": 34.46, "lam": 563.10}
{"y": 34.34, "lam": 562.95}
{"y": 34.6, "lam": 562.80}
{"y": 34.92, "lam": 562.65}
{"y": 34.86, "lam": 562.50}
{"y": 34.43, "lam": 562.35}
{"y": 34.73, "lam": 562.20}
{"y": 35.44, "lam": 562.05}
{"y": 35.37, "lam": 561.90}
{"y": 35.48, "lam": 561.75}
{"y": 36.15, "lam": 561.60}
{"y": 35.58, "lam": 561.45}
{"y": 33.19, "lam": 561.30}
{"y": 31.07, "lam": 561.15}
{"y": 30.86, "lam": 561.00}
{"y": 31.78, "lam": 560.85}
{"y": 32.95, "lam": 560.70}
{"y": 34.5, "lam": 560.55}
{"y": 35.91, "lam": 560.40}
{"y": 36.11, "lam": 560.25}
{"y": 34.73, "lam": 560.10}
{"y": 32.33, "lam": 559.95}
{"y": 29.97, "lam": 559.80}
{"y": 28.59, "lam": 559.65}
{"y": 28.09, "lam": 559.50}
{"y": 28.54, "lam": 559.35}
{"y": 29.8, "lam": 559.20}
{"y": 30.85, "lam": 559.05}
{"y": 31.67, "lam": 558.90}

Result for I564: 0.11 nm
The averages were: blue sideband 35.4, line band 36.2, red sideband 40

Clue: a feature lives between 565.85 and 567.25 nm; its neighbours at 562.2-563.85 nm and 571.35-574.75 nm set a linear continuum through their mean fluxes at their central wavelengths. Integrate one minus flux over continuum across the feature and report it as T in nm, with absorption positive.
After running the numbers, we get -0.170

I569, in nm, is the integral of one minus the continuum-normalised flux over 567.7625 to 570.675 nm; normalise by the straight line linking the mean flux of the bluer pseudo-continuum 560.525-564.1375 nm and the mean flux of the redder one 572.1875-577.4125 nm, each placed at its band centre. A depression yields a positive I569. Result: -0.28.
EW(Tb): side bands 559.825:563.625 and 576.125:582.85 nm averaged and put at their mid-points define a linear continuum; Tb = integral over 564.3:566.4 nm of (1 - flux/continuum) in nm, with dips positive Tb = -0.21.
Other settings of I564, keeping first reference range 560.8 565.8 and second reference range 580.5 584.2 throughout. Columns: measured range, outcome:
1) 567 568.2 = -0.06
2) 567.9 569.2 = -0.13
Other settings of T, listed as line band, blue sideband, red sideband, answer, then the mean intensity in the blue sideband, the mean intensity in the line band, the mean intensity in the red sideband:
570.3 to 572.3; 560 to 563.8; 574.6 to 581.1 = -0.14 nm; 34.2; 36.2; 33.6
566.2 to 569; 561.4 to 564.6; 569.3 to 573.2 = -0.24 nm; 35.2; 39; 36.5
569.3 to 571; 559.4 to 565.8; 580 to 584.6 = -0.06 nm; 34.8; 36.1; 34.7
